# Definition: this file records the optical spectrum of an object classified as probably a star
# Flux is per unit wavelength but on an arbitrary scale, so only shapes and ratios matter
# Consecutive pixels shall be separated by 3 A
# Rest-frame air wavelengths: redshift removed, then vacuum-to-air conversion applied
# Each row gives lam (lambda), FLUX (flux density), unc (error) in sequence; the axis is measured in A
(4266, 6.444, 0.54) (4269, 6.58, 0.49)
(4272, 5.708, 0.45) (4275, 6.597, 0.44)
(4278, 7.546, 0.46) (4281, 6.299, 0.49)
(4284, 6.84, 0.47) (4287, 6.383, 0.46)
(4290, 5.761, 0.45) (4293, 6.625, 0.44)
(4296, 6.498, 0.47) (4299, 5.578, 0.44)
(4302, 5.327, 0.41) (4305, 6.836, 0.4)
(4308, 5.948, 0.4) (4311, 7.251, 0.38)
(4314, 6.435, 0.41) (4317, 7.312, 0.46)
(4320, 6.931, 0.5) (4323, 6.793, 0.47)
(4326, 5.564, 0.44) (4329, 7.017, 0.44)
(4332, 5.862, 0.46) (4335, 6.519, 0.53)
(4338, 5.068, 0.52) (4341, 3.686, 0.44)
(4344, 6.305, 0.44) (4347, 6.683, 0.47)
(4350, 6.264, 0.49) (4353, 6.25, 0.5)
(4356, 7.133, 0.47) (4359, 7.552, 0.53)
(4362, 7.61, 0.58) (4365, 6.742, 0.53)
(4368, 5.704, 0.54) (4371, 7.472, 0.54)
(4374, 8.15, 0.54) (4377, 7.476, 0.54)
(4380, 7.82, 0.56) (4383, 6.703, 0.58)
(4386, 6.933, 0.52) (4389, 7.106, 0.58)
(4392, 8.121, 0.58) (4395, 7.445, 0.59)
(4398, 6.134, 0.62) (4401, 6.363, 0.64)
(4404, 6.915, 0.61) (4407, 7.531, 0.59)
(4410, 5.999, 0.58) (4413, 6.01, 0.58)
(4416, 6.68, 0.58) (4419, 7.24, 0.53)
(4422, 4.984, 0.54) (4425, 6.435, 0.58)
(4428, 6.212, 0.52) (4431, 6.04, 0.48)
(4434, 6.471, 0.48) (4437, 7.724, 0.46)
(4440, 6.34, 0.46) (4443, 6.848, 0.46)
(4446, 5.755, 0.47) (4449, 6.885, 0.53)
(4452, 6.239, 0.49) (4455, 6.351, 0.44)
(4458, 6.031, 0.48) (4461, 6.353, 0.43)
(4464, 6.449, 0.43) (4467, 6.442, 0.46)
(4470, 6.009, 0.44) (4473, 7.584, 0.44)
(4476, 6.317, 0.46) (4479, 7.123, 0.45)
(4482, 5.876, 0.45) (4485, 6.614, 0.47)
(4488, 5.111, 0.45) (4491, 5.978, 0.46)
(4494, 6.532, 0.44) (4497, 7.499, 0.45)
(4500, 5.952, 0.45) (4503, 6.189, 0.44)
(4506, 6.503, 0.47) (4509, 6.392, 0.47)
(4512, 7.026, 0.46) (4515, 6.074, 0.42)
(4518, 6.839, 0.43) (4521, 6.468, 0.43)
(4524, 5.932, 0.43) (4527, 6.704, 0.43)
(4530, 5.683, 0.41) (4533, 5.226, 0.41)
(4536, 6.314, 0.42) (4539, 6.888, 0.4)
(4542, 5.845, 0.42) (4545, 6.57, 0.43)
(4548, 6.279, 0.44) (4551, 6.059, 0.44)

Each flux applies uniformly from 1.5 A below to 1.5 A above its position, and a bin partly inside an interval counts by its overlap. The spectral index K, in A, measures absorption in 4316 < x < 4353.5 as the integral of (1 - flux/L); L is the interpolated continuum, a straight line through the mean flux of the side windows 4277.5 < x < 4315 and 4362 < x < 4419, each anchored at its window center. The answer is 2.64 A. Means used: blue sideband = 6.38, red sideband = 6.99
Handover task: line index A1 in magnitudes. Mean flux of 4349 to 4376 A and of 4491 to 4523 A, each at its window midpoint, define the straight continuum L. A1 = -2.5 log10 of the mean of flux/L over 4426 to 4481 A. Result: 0.03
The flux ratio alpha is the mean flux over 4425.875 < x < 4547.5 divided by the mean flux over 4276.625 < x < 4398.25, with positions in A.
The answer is 0.96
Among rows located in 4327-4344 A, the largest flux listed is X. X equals 7.017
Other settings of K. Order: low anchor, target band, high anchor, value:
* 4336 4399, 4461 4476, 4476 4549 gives -0.2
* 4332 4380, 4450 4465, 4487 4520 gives 0.4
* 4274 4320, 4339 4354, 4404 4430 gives 1.5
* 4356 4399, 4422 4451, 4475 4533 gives 1.6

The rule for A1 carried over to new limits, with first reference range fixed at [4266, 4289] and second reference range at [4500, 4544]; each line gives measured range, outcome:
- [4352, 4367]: -0.09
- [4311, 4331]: -0.03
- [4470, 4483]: -0.06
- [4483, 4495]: 0.05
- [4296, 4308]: 0.09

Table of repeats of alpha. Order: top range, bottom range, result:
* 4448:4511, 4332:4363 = 1.02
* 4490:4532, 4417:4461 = 1.00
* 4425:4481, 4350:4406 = 0.92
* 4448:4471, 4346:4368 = 0.93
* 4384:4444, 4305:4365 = 1.04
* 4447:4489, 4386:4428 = 0.96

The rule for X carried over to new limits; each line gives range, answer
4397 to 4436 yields 7.531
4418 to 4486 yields 7.724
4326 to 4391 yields 8.15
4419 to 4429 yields 7.24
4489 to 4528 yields 7.499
